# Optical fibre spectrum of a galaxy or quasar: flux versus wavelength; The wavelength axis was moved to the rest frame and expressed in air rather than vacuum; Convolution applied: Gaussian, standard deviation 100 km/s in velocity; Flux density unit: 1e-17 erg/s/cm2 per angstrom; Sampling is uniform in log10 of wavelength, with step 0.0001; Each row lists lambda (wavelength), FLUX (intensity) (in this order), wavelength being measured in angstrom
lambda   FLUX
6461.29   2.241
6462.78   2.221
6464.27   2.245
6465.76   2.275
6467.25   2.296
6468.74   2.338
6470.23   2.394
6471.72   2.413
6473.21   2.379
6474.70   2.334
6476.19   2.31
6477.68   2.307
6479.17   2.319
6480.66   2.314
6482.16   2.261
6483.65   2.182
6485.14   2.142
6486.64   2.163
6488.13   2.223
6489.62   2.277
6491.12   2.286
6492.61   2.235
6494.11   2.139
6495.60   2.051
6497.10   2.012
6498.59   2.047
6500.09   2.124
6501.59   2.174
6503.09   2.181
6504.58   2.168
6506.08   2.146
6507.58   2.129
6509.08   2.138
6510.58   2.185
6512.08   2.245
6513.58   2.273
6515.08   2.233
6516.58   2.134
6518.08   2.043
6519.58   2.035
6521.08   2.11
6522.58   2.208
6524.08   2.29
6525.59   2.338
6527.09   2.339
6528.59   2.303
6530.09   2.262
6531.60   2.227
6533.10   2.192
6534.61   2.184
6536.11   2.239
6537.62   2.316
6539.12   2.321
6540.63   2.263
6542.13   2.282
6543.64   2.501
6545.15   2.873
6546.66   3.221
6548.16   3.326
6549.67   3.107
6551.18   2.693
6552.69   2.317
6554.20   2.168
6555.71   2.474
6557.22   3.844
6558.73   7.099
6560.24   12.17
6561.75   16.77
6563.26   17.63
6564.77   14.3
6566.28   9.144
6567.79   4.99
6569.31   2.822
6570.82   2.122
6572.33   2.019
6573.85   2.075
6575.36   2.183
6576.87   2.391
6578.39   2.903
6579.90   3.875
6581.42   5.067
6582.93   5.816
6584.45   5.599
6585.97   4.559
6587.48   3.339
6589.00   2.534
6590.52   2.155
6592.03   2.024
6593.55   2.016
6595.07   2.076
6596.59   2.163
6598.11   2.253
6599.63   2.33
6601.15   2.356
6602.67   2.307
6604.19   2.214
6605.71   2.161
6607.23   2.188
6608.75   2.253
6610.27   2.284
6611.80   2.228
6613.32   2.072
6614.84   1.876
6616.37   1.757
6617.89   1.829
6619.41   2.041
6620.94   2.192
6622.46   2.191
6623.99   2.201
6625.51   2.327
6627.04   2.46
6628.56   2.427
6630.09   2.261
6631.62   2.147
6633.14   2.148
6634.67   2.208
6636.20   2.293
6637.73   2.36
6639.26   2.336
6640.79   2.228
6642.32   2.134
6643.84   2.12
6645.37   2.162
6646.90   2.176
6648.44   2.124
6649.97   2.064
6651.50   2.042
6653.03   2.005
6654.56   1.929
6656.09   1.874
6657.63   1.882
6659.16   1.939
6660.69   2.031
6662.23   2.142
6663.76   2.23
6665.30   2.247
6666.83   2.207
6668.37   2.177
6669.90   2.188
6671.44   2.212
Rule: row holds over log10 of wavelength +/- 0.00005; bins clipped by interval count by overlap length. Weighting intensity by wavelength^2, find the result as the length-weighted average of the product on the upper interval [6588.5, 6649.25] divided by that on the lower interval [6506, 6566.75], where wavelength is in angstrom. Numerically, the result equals 0.57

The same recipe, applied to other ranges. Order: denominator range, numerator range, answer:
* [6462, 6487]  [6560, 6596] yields 2.40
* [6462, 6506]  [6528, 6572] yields 2.18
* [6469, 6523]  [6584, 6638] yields 1.11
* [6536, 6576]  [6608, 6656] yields 0.44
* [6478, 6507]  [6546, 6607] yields 2.06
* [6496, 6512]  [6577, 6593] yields 1.78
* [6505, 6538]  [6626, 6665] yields 1.01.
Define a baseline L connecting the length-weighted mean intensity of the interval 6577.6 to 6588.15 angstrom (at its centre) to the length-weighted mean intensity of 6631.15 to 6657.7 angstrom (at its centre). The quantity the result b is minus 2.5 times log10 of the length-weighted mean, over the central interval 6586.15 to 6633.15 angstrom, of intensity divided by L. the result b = 0.444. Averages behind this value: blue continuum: 4.45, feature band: 2.25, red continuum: 2.13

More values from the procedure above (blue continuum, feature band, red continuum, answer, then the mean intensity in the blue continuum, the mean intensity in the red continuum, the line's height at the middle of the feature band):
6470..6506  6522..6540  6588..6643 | -0.03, 2.22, 2.2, 2.22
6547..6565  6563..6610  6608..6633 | 0.30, 7.03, 2.16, 4.73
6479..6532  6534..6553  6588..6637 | -0.18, 2.19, 2.19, 2.19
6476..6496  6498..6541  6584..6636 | 0.03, 2.23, 2.37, 2.27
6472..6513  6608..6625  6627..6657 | 0.04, 2.21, 2.17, 2.17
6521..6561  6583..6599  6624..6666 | -0.14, 3.04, 2.16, 2.62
